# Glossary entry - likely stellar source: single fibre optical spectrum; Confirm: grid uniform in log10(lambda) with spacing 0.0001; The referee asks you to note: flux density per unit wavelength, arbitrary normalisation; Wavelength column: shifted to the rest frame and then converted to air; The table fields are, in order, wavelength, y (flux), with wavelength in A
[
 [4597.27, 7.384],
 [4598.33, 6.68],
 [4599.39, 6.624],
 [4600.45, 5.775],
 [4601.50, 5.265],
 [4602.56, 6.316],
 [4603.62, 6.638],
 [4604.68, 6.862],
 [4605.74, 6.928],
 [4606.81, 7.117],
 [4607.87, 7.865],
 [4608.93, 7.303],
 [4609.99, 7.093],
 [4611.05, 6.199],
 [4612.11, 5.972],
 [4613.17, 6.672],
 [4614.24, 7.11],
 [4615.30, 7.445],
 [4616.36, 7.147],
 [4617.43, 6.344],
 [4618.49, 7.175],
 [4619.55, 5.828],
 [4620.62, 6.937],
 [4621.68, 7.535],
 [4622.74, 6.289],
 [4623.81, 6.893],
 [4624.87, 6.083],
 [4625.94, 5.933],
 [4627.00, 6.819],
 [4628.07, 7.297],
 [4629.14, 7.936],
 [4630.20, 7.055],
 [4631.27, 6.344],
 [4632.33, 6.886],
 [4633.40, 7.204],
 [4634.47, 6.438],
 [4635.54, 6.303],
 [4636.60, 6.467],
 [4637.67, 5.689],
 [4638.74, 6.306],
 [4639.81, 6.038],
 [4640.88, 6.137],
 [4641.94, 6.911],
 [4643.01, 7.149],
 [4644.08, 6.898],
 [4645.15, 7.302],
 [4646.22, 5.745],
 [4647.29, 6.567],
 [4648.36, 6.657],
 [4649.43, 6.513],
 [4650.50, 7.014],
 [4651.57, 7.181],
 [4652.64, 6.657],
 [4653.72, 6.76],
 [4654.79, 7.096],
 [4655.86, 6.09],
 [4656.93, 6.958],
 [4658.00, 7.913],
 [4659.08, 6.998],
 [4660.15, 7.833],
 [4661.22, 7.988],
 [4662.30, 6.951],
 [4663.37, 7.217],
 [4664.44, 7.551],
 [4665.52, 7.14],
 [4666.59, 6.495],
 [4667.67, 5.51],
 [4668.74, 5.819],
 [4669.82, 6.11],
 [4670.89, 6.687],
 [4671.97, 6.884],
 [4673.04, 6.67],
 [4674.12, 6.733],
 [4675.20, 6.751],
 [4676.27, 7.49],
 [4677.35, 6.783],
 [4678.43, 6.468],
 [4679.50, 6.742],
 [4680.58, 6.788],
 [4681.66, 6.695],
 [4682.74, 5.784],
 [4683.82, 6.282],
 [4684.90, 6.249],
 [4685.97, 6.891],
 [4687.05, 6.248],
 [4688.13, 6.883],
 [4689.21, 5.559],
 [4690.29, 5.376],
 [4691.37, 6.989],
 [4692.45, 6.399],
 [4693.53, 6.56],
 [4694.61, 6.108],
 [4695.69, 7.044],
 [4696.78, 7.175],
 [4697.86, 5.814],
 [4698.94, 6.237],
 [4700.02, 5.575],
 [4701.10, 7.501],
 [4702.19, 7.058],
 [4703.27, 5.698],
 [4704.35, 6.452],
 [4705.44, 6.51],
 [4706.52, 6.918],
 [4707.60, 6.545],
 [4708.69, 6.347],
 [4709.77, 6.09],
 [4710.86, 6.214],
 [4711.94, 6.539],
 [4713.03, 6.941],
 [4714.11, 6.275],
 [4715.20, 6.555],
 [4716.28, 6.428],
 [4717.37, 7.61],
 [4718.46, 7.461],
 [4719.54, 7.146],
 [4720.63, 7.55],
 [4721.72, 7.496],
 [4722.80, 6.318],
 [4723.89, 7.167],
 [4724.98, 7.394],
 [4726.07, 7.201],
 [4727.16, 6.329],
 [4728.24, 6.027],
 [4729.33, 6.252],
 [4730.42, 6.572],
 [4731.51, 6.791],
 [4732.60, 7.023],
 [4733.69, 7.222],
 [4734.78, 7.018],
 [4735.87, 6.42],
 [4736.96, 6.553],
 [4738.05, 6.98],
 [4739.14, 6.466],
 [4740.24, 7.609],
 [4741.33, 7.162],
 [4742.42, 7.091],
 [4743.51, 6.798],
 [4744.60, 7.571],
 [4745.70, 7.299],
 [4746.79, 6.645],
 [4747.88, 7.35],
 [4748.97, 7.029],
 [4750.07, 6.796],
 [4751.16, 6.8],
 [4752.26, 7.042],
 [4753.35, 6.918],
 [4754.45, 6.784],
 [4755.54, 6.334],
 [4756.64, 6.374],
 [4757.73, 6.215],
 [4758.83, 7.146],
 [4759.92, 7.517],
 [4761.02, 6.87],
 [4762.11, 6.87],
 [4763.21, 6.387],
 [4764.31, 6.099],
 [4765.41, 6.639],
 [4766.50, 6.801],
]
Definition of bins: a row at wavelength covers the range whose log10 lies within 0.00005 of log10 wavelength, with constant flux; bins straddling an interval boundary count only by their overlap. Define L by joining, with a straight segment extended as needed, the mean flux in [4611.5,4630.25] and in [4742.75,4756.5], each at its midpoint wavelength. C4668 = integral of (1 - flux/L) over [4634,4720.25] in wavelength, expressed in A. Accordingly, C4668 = 2.8 A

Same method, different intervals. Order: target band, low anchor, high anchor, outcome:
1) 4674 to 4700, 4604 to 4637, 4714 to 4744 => 1.47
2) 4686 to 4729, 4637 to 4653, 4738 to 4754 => 1.58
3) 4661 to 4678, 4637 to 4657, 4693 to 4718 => -0.51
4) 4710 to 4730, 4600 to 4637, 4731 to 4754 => 0.34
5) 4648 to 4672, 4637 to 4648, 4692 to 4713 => -1.47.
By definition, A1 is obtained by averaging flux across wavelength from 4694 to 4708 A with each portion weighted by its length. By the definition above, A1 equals 6.51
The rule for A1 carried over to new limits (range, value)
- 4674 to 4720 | 6.55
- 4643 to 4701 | 6.67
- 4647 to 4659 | 6.86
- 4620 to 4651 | 6.66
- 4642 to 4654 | 6.77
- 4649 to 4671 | 6.89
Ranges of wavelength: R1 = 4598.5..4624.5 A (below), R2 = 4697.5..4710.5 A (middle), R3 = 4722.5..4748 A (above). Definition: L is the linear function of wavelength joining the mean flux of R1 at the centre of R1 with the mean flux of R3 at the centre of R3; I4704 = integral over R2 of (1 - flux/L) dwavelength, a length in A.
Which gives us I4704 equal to 0.8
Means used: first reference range 6.72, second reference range 6.88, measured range 6.4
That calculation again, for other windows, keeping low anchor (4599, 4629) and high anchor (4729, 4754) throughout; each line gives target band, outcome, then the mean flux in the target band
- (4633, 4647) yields 0.53 A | 6.5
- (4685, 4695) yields 0.75 A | 6.34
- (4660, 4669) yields -0.19 A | 6.94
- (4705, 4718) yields 0.56 A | 6.59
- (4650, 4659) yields -0.24 A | 6.96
